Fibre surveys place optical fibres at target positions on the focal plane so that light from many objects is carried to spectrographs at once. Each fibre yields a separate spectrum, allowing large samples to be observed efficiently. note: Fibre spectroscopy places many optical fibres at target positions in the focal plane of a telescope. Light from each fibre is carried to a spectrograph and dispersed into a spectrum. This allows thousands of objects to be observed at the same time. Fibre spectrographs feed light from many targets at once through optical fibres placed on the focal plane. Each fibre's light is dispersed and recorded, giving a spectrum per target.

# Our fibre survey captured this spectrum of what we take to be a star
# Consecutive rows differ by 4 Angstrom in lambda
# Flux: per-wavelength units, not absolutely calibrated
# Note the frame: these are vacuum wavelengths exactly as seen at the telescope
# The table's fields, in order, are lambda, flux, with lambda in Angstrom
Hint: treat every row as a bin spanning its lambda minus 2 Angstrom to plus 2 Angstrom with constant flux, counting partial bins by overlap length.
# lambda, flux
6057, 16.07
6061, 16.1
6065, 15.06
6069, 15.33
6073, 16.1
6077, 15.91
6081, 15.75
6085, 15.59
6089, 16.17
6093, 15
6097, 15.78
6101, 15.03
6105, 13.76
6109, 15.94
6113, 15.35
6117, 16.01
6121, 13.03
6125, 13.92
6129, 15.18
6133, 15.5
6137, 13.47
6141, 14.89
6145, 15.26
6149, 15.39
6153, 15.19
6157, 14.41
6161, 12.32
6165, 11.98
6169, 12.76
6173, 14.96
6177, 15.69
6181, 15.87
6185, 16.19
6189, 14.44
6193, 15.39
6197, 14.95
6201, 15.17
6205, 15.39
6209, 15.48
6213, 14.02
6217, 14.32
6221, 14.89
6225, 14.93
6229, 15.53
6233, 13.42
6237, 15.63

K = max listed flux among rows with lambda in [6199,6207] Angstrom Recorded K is 15.39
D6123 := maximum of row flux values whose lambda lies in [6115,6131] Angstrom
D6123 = 16.01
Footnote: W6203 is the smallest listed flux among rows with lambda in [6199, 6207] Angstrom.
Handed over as 15.17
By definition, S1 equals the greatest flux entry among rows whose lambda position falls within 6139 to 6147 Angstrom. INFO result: 15.26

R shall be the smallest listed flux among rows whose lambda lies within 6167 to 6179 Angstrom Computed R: 12.76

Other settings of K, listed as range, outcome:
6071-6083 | 16.1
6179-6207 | 16.19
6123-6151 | 15.5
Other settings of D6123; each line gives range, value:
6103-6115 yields 15.94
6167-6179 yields 15.69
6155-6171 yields 14.41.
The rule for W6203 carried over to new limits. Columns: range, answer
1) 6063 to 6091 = 15.06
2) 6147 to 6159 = 14.41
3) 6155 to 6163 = 12.32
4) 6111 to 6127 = 13.03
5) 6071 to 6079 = 15.91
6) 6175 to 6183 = 15.69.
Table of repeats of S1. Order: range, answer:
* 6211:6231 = 15.53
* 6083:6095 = 16.17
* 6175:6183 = 15.87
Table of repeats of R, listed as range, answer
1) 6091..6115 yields 13.76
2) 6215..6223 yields 14.32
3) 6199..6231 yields 14.02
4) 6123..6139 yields 13.47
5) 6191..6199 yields 14.95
